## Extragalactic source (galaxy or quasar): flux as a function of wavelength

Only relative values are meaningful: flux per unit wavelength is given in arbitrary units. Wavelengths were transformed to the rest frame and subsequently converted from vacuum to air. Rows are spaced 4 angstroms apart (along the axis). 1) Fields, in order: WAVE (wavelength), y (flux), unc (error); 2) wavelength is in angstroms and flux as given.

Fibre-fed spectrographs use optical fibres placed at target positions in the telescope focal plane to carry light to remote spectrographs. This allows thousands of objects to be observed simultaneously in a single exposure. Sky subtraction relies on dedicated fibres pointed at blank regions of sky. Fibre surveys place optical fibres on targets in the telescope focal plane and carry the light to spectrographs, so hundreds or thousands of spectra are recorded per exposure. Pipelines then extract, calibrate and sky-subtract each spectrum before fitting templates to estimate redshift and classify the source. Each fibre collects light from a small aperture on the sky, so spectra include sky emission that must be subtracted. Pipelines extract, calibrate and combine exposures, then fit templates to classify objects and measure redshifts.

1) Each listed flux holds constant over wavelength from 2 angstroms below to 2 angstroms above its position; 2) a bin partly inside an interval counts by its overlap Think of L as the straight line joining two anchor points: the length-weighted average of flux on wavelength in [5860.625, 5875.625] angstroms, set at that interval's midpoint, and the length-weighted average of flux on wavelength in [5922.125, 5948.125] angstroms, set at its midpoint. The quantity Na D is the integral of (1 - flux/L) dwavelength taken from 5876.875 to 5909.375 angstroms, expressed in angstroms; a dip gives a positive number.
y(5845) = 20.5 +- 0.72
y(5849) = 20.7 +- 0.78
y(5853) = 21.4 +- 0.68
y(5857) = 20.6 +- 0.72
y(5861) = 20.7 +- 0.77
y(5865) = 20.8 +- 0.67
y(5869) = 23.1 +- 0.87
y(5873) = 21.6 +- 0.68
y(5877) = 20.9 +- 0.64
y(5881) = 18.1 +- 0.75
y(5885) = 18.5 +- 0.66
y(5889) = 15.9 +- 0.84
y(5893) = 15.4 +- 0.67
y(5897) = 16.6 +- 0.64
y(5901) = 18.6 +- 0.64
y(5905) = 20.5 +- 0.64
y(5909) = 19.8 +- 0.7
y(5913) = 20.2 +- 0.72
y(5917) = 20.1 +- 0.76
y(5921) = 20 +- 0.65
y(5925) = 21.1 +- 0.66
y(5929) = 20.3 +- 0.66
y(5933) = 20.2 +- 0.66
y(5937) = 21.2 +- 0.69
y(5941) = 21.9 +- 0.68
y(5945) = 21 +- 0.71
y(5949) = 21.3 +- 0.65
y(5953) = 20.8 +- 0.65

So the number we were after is 5.07 angstroms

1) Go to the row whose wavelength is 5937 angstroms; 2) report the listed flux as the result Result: 21.2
